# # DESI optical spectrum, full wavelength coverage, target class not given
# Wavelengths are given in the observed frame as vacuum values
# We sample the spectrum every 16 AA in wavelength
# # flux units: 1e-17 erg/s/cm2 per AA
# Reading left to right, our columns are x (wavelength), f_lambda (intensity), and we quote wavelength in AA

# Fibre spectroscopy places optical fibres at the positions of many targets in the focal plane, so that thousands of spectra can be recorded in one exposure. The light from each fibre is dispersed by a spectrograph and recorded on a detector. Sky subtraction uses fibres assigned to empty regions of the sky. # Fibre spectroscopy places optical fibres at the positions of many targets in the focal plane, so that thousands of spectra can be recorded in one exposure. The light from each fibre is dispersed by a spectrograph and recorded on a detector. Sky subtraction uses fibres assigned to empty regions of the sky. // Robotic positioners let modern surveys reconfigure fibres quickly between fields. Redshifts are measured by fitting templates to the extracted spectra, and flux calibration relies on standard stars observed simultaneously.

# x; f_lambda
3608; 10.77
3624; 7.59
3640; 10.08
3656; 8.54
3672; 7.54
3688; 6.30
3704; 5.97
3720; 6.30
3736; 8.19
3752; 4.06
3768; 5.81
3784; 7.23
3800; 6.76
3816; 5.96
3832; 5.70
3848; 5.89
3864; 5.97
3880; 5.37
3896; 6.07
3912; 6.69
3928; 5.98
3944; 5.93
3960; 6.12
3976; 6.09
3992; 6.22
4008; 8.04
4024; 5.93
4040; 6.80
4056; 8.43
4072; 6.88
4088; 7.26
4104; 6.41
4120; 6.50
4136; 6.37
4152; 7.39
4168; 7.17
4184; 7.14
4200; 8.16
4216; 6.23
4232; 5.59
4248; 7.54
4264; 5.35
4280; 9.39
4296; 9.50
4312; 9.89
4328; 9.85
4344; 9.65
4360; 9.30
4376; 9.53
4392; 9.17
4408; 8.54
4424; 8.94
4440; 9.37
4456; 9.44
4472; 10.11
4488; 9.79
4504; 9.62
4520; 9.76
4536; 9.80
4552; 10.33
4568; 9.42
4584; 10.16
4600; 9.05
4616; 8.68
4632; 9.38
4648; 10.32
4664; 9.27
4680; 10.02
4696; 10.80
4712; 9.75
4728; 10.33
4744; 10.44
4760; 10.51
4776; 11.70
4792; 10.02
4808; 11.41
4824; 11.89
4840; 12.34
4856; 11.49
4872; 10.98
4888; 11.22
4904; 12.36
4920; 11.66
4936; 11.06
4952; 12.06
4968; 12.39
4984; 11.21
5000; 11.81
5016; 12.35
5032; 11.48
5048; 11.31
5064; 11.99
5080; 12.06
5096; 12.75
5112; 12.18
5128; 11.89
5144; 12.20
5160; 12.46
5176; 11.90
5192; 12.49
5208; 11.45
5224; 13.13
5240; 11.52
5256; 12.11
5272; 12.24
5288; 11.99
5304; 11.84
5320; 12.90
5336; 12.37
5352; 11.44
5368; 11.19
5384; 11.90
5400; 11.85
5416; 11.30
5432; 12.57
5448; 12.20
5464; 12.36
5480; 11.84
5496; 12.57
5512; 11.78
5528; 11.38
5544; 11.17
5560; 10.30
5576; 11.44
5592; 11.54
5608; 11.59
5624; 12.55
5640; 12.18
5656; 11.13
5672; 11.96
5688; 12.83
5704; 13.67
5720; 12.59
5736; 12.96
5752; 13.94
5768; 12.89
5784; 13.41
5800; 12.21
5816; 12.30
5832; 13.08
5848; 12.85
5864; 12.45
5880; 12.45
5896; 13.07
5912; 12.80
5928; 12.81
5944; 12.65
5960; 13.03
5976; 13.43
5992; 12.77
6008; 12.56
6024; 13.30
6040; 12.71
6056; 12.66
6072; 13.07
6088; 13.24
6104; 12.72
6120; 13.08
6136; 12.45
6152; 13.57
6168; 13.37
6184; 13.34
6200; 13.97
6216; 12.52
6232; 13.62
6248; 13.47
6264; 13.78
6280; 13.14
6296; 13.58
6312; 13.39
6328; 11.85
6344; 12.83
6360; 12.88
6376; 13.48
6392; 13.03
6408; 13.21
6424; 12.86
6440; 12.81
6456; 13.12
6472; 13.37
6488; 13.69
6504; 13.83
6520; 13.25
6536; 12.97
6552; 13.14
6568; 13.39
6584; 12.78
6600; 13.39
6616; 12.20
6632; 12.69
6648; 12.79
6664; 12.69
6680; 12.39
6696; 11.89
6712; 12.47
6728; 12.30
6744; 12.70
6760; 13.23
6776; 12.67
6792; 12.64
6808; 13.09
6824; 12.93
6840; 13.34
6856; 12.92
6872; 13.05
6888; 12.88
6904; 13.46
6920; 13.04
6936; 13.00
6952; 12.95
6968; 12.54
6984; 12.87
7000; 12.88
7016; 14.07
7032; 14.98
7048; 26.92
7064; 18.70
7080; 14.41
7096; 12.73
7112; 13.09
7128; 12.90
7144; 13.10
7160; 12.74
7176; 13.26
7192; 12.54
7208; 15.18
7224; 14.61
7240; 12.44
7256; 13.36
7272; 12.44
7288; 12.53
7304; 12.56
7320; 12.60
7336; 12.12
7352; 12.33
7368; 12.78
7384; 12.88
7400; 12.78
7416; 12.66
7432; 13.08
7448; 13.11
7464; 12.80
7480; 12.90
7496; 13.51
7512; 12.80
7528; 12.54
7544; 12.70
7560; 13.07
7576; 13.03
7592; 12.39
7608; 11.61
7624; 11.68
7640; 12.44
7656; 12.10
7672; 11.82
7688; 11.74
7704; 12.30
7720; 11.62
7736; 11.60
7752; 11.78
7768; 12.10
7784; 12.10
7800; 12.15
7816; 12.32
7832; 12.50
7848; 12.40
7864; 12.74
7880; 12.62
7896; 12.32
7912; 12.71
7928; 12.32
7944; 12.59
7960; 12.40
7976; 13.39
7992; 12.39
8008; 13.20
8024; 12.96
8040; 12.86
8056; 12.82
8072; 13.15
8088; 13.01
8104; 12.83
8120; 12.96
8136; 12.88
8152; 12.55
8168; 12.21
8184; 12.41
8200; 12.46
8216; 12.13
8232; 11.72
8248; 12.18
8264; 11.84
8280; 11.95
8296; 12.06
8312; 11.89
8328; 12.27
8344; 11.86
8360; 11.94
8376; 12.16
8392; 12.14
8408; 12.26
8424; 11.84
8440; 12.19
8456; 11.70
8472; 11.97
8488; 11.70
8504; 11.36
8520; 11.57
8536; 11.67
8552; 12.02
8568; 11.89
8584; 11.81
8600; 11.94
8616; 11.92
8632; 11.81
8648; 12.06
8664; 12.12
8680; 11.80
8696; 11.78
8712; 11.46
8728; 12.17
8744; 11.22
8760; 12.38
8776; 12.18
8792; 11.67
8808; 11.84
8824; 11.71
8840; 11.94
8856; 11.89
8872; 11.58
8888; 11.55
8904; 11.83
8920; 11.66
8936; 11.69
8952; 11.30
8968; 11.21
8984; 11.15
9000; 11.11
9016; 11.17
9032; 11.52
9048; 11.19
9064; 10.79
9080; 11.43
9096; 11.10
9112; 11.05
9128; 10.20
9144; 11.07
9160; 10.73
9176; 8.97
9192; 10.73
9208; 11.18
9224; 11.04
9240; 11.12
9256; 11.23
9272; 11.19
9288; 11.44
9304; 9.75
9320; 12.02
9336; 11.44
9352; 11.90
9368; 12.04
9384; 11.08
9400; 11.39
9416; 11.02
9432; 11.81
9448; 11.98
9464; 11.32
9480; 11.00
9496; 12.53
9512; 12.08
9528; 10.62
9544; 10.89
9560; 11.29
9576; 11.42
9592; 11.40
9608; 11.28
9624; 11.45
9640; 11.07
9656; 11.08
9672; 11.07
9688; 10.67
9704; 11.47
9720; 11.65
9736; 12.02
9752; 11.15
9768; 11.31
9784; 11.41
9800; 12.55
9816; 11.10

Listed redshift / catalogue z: 0.074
